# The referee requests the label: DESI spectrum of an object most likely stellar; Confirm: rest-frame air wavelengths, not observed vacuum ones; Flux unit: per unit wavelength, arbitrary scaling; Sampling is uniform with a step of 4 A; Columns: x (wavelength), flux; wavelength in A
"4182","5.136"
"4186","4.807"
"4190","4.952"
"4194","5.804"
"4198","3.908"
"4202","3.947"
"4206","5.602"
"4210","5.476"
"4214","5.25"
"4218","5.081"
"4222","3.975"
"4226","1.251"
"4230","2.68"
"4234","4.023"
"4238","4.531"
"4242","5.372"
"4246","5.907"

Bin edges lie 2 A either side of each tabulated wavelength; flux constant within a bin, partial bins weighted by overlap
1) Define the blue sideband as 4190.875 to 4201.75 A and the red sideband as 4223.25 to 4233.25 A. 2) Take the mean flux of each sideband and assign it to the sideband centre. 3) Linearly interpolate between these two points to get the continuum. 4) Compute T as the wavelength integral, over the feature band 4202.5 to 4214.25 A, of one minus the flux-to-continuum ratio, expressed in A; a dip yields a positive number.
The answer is -4.57 A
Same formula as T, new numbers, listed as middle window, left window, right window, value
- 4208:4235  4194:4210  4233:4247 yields 5.0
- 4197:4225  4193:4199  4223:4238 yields -4.4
